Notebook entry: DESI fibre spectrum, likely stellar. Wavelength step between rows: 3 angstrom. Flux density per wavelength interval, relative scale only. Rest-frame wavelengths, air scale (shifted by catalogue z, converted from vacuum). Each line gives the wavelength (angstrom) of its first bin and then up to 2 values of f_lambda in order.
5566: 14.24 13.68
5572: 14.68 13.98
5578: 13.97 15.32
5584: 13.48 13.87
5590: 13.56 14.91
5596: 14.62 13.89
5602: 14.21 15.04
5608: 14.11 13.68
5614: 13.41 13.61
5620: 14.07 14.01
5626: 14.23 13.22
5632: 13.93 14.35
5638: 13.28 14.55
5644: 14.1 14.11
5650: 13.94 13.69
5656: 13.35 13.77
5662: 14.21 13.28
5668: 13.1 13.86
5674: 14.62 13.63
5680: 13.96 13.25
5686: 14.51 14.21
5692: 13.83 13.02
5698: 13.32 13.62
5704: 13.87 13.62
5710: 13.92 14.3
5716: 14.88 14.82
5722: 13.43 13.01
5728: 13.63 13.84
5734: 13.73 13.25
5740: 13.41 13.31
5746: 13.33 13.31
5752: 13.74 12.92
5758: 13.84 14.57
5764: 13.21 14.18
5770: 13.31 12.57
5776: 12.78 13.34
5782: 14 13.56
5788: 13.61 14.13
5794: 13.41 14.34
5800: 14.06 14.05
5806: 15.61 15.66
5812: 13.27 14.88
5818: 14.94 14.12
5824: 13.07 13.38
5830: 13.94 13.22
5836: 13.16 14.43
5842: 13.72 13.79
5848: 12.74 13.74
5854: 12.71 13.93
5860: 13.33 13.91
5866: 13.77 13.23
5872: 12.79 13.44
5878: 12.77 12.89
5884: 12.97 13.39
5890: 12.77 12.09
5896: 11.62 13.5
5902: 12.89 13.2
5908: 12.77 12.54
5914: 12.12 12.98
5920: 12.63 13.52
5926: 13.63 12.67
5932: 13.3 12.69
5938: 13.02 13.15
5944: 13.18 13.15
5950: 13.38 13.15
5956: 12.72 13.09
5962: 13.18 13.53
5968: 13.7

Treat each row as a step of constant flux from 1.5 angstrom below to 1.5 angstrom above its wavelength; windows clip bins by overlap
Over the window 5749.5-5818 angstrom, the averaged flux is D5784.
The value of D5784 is 13.9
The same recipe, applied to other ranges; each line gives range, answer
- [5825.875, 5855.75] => 13.5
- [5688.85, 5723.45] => 13.9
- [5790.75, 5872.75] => 13.8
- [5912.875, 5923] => 12.7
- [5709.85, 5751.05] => 13.7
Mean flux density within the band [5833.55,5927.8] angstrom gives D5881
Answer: 13.1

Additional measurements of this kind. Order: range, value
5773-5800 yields 13.6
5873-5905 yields 12.8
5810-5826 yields 14.1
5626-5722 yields 13.9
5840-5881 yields 13.4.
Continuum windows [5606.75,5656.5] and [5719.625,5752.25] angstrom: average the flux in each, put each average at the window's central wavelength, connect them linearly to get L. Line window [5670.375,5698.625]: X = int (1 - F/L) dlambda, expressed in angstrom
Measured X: -0.3 angstrom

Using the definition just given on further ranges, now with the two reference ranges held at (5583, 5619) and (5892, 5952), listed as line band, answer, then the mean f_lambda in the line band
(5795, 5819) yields -2.3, 14.6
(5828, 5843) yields -0.5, 13.7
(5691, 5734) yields -0.5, 13.8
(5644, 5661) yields 0.1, 13.8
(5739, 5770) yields -0.2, 13.6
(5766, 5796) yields -0.2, 13.5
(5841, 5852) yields -0.3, 13.5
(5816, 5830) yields -0.7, 13.9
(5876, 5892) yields 0.1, 12.9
